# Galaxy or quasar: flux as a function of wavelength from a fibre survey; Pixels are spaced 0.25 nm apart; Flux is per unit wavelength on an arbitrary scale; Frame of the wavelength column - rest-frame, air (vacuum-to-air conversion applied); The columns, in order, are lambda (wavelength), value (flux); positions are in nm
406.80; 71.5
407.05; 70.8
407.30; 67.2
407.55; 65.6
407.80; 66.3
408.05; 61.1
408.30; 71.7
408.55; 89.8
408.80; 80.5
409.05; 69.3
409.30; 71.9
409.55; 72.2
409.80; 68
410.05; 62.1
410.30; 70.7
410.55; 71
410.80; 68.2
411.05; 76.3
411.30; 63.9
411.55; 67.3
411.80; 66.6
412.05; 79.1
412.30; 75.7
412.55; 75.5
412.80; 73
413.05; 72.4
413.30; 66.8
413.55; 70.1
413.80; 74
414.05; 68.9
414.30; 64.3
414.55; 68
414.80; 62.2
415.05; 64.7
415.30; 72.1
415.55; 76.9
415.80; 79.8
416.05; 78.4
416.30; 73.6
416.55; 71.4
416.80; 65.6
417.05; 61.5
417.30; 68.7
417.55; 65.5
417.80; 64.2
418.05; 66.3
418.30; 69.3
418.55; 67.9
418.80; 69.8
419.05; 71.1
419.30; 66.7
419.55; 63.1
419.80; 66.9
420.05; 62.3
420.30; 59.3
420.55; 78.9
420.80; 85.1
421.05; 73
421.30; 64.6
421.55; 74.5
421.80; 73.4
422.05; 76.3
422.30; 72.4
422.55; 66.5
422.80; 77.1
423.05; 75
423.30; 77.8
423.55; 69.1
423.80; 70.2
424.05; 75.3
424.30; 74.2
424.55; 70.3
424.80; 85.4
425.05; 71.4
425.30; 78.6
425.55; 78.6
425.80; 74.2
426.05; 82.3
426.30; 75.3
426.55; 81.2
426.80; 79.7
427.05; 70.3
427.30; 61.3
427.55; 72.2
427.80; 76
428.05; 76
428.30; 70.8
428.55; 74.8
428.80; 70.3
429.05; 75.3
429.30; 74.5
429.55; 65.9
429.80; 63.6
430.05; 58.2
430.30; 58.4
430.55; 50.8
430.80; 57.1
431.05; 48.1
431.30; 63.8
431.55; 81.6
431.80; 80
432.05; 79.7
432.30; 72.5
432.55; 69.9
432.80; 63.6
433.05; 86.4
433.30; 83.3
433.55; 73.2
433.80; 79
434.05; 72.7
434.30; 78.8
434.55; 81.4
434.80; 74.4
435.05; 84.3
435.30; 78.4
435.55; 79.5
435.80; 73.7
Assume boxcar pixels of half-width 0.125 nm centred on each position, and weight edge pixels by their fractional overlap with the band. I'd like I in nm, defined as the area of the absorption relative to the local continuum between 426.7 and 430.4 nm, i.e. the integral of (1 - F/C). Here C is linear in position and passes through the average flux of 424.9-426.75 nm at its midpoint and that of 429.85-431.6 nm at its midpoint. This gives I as -0.146 nm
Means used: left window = 77.6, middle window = 69.8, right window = 58.9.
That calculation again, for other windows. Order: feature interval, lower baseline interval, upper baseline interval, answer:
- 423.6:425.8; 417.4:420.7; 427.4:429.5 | -0.135 nm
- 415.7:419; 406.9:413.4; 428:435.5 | 0.083 nm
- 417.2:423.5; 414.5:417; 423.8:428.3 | 0.233 nm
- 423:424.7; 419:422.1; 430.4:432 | -0.120 nm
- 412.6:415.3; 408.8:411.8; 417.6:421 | 0.013 nm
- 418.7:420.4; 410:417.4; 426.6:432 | 0.098 nm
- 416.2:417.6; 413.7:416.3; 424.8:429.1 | 0.076 nm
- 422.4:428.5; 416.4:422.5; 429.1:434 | -0.482 nm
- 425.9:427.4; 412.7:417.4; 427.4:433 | -0.138 nm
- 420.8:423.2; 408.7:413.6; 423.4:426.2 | 0.041 nm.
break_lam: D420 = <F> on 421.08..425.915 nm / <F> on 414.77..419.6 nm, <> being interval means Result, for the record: 1.07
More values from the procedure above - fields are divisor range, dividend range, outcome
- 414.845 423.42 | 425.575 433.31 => 1.00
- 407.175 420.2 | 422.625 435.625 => 1.05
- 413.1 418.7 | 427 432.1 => 0.98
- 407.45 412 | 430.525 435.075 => 1.04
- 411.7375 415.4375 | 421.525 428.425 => 1.06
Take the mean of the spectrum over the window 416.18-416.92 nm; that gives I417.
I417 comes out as 70.2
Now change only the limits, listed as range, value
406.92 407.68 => 67.9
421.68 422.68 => 72.2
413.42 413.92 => 72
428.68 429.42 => 73.4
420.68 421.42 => 74.2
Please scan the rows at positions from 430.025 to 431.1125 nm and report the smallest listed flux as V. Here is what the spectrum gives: 48.1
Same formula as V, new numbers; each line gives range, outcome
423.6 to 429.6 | 61.3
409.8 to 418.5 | 61.5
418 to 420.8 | 59.3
